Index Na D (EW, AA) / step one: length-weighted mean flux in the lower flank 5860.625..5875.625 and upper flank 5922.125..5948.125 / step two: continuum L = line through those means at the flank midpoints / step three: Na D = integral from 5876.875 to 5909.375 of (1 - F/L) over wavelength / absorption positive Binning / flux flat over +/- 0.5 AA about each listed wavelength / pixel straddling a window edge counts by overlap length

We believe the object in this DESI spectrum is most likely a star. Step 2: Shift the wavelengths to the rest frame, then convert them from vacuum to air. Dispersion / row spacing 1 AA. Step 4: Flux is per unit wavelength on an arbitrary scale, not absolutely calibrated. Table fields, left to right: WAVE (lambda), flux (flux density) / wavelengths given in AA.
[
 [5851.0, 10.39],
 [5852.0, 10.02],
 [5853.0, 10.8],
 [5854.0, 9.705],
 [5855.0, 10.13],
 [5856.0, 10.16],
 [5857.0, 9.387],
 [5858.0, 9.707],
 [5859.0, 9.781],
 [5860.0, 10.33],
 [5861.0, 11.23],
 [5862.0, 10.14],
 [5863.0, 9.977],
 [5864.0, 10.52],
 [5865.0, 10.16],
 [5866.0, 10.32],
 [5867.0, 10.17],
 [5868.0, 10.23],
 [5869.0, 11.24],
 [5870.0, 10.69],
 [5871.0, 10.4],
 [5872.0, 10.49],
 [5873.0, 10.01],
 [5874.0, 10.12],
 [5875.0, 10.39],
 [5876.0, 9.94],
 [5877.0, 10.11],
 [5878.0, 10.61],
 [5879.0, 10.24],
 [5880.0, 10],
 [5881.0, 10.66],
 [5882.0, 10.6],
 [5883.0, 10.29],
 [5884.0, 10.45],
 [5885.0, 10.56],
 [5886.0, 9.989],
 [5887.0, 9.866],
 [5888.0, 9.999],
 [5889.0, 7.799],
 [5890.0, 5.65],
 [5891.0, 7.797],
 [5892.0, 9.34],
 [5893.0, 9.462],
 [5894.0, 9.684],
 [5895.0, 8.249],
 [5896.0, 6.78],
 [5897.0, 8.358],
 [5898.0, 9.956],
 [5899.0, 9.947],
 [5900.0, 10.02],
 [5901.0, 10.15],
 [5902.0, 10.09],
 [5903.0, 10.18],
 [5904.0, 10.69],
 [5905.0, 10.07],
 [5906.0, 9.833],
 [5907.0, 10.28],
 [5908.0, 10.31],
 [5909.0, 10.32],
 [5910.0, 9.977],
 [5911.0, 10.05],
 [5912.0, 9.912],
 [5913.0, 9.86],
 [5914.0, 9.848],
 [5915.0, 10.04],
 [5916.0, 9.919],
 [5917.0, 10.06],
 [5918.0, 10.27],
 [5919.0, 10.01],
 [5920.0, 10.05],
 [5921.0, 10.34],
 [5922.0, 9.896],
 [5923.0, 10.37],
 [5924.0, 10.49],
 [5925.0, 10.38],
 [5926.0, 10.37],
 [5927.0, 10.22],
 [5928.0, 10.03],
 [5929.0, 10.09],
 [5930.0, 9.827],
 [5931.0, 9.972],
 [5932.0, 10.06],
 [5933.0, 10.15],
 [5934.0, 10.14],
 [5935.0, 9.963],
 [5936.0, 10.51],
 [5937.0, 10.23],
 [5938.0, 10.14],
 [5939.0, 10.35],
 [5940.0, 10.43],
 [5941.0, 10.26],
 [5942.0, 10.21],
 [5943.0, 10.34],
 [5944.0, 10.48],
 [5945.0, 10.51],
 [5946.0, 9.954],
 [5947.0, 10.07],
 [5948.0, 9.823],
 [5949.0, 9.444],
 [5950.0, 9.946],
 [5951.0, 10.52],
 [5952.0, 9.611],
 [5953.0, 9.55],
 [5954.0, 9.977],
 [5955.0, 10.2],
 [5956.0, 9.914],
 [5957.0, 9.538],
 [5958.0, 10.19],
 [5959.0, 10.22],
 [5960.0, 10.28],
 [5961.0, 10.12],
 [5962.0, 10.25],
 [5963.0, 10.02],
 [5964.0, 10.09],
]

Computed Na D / 2.2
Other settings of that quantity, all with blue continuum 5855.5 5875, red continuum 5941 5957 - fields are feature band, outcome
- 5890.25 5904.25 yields 1.3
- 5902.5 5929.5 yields -0.1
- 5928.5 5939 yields 0.0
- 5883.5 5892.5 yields 1.0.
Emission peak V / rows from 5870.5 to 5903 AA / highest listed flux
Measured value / 10.66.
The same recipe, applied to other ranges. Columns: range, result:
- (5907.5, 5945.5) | 10.51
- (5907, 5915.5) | 10.32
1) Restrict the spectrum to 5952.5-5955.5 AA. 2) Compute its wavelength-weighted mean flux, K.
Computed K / 9.91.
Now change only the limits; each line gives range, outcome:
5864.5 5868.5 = 10.2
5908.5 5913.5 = 10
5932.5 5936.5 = 10.2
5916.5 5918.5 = 10.2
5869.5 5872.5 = 10.5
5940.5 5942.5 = 10.2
